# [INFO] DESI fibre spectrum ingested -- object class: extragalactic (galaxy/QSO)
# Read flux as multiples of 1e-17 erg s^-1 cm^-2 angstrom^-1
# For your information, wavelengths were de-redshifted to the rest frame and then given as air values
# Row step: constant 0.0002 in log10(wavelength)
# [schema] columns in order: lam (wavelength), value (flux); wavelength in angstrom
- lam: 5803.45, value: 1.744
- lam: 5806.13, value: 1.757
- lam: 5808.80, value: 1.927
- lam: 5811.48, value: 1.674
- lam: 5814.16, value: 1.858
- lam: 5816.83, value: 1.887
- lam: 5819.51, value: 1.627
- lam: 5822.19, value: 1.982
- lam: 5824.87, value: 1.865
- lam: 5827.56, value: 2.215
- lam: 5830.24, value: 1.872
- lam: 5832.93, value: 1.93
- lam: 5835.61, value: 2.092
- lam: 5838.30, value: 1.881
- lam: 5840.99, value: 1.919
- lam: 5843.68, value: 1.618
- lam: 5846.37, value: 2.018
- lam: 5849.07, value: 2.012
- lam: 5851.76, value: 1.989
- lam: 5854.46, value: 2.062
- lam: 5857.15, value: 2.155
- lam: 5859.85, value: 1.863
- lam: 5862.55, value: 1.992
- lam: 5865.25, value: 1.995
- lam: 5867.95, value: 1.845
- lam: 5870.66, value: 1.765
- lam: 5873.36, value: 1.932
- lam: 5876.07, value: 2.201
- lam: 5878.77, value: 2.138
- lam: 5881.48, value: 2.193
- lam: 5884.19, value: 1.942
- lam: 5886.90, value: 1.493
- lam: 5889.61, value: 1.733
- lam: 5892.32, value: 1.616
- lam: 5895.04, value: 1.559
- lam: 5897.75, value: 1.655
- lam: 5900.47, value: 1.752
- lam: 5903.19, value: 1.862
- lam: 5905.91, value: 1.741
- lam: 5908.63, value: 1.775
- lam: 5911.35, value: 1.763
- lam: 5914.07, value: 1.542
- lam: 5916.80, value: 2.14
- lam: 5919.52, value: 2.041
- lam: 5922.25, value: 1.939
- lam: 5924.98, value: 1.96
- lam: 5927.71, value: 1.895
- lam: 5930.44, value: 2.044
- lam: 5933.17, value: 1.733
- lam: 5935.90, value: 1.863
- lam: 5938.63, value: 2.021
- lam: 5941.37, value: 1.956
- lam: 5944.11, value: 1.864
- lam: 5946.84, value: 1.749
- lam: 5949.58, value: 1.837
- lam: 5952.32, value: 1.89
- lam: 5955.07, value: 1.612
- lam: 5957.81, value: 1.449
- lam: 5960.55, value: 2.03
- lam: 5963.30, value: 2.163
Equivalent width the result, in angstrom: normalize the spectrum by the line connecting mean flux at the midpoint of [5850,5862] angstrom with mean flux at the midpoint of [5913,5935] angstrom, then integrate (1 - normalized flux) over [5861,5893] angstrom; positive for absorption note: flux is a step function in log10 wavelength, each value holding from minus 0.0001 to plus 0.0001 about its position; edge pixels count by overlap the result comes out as 1.2 angstrom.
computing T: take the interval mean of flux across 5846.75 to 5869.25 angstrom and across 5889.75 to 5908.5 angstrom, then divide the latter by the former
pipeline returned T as 0.86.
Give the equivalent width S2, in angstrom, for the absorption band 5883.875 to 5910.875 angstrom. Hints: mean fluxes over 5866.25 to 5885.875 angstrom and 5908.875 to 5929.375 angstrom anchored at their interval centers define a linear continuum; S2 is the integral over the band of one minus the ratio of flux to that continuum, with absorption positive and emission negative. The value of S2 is 3.3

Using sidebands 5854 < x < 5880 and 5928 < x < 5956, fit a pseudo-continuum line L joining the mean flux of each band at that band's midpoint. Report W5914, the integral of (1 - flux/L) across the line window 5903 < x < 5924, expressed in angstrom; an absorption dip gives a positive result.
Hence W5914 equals 0.7 angstrom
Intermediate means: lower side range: 1.99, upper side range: 1.86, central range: 1.85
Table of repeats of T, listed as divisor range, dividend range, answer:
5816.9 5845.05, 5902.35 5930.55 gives 0.99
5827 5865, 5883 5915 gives 0.87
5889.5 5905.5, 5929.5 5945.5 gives 1.13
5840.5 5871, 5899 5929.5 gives 0.96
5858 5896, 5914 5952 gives 1.01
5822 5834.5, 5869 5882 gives 1.03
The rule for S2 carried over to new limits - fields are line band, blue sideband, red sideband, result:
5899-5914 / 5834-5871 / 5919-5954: 1.3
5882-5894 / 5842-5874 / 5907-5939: 1.2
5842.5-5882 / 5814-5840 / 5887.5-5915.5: -3.7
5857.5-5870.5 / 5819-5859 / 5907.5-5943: 0.1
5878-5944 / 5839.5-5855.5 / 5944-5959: -1.5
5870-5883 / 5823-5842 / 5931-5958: -1.0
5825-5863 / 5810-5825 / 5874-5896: -2.8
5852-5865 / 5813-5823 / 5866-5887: -0.6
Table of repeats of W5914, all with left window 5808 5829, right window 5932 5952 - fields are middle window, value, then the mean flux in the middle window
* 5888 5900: 1.4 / 1.65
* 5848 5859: -1.0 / 2.05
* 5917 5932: -1.0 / 1.99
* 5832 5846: -0.1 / 1.9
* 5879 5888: -0.2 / 1.92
